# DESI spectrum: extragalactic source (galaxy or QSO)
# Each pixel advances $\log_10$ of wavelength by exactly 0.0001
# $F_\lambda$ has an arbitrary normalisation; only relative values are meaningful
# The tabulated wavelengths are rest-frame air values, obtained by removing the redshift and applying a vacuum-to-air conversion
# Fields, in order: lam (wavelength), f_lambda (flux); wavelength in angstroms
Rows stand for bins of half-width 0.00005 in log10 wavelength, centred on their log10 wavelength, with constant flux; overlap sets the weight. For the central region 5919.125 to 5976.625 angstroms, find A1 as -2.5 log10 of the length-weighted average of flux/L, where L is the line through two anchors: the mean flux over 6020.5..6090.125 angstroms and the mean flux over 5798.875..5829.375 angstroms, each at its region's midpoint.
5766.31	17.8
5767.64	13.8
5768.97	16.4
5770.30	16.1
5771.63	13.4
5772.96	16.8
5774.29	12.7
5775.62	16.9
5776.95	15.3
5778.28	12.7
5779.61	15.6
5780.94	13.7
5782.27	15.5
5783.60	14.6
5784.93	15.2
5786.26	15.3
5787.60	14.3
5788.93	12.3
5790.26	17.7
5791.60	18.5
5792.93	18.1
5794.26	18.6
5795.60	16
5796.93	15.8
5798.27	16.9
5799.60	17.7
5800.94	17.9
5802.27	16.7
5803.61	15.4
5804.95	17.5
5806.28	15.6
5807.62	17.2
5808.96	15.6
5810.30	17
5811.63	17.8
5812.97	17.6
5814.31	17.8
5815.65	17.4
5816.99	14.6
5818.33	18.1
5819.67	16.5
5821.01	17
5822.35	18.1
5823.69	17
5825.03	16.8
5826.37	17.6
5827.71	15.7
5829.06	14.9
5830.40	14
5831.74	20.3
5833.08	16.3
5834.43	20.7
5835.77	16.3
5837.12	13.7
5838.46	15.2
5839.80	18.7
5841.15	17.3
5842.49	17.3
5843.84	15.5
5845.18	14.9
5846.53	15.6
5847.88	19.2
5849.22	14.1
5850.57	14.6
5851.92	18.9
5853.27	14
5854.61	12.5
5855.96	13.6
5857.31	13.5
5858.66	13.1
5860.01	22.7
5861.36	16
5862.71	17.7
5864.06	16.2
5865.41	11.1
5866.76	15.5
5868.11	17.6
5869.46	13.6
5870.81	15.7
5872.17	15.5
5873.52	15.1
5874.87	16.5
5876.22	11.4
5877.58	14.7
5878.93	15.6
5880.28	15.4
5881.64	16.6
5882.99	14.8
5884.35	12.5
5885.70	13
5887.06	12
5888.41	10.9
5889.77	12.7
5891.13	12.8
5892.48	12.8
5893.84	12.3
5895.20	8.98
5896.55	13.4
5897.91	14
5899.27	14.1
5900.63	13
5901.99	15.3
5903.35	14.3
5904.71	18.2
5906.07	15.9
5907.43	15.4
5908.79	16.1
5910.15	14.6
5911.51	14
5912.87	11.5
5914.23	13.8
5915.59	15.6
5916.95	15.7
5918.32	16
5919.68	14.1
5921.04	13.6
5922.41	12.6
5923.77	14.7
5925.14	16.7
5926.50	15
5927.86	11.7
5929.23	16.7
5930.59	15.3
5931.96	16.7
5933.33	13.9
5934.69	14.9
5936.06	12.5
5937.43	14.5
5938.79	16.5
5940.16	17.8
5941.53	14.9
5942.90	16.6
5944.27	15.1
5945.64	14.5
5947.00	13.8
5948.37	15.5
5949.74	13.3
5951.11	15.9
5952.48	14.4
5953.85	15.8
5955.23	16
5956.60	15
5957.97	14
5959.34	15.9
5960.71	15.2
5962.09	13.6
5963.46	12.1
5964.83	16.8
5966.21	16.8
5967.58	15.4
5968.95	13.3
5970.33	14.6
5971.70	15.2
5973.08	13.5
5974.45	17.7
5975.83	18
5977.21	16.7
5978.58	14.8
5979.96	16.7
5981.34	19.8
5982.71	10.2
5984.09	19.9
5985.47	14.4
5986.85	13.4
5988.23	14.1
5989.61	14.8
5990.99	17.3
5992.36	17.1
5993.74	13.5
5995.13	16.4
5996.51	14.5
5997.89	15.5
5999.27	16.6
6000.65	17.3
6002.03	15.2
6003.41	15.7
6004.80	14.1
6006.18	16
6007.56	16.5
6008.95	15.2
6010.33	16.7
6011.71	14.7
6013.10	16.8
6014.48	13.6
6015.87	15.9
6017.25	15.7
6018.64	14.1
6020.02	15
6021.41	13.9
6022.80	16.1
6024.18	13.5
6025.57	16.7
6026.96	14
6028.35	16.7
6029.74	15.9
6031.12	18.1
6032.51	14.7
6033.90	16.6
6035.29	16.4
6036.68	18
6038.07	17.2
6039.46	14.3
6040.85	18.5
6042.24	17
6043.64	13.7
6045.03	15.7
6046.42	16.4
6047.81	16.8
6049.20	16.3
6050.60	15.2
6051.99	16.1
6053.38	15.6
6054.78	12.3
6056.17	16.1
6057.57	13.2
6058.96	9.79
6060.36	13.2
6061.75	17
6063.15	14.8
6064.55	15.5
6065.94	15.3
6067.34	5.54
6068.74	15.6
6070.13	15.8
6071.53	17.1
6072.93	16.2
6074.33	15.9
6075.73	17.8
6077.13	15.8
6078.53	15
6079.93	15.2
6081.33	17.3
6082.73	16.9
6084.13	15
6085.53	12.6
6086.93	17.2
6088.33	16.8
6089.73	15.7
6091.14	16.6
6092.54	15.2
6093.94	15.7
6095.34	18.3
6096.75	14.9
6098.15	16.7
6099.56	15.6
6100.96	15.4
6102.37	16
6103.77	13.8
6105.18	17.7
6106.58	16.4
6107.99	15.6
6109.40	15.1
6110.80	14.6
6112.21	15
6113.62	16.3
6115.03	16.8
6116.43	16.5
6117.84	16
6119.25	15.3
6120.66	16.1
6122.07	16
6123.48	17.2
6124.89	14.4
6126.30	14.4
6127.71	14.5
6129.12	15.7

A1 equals 0.07 mag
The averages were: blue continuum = 16.9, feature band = 15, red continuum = 15.4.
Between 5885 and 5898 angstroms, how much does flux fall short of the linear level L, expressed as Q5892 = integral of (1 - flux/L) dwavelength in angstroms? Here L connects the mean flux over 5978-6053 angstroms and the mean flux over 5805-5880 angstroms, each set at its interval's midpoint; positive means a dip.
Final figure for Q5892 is 3.1 angstroms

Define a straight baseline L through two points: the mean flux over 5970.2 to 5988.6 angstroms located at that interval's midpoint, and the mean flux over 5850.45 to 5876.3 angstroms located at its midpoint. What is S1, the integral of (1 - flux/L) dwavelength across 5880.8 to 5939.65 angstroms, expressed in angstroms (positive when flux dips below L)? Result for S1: 4.9 angstroms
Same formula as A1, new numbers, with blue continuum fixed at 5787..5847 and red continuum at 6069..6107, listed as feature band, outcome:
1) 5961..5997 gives 0.061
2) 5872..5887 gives 0.143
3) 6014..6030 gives 0.077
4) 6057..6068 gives 0.225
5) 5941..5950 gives 0.104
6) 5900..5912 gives 0.086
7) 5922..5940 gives 0.107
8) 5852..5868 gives 0.087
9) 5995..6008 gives 0.033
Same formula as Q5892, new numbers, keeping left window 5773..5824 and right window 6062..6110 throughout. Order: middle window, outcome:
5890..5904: 2.6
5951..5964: 0.9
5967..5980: 0.3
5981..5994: 0.4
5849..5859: 1.1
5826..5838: -0.3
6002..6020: 0.4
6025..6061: 0.3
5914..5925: 0.9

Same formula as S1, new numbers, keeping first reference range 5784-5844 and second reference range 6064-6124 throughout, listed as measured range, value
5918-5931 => 1.37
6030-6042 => -0.60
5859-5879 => 1.08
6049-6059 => 0.83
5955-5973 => 1.47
